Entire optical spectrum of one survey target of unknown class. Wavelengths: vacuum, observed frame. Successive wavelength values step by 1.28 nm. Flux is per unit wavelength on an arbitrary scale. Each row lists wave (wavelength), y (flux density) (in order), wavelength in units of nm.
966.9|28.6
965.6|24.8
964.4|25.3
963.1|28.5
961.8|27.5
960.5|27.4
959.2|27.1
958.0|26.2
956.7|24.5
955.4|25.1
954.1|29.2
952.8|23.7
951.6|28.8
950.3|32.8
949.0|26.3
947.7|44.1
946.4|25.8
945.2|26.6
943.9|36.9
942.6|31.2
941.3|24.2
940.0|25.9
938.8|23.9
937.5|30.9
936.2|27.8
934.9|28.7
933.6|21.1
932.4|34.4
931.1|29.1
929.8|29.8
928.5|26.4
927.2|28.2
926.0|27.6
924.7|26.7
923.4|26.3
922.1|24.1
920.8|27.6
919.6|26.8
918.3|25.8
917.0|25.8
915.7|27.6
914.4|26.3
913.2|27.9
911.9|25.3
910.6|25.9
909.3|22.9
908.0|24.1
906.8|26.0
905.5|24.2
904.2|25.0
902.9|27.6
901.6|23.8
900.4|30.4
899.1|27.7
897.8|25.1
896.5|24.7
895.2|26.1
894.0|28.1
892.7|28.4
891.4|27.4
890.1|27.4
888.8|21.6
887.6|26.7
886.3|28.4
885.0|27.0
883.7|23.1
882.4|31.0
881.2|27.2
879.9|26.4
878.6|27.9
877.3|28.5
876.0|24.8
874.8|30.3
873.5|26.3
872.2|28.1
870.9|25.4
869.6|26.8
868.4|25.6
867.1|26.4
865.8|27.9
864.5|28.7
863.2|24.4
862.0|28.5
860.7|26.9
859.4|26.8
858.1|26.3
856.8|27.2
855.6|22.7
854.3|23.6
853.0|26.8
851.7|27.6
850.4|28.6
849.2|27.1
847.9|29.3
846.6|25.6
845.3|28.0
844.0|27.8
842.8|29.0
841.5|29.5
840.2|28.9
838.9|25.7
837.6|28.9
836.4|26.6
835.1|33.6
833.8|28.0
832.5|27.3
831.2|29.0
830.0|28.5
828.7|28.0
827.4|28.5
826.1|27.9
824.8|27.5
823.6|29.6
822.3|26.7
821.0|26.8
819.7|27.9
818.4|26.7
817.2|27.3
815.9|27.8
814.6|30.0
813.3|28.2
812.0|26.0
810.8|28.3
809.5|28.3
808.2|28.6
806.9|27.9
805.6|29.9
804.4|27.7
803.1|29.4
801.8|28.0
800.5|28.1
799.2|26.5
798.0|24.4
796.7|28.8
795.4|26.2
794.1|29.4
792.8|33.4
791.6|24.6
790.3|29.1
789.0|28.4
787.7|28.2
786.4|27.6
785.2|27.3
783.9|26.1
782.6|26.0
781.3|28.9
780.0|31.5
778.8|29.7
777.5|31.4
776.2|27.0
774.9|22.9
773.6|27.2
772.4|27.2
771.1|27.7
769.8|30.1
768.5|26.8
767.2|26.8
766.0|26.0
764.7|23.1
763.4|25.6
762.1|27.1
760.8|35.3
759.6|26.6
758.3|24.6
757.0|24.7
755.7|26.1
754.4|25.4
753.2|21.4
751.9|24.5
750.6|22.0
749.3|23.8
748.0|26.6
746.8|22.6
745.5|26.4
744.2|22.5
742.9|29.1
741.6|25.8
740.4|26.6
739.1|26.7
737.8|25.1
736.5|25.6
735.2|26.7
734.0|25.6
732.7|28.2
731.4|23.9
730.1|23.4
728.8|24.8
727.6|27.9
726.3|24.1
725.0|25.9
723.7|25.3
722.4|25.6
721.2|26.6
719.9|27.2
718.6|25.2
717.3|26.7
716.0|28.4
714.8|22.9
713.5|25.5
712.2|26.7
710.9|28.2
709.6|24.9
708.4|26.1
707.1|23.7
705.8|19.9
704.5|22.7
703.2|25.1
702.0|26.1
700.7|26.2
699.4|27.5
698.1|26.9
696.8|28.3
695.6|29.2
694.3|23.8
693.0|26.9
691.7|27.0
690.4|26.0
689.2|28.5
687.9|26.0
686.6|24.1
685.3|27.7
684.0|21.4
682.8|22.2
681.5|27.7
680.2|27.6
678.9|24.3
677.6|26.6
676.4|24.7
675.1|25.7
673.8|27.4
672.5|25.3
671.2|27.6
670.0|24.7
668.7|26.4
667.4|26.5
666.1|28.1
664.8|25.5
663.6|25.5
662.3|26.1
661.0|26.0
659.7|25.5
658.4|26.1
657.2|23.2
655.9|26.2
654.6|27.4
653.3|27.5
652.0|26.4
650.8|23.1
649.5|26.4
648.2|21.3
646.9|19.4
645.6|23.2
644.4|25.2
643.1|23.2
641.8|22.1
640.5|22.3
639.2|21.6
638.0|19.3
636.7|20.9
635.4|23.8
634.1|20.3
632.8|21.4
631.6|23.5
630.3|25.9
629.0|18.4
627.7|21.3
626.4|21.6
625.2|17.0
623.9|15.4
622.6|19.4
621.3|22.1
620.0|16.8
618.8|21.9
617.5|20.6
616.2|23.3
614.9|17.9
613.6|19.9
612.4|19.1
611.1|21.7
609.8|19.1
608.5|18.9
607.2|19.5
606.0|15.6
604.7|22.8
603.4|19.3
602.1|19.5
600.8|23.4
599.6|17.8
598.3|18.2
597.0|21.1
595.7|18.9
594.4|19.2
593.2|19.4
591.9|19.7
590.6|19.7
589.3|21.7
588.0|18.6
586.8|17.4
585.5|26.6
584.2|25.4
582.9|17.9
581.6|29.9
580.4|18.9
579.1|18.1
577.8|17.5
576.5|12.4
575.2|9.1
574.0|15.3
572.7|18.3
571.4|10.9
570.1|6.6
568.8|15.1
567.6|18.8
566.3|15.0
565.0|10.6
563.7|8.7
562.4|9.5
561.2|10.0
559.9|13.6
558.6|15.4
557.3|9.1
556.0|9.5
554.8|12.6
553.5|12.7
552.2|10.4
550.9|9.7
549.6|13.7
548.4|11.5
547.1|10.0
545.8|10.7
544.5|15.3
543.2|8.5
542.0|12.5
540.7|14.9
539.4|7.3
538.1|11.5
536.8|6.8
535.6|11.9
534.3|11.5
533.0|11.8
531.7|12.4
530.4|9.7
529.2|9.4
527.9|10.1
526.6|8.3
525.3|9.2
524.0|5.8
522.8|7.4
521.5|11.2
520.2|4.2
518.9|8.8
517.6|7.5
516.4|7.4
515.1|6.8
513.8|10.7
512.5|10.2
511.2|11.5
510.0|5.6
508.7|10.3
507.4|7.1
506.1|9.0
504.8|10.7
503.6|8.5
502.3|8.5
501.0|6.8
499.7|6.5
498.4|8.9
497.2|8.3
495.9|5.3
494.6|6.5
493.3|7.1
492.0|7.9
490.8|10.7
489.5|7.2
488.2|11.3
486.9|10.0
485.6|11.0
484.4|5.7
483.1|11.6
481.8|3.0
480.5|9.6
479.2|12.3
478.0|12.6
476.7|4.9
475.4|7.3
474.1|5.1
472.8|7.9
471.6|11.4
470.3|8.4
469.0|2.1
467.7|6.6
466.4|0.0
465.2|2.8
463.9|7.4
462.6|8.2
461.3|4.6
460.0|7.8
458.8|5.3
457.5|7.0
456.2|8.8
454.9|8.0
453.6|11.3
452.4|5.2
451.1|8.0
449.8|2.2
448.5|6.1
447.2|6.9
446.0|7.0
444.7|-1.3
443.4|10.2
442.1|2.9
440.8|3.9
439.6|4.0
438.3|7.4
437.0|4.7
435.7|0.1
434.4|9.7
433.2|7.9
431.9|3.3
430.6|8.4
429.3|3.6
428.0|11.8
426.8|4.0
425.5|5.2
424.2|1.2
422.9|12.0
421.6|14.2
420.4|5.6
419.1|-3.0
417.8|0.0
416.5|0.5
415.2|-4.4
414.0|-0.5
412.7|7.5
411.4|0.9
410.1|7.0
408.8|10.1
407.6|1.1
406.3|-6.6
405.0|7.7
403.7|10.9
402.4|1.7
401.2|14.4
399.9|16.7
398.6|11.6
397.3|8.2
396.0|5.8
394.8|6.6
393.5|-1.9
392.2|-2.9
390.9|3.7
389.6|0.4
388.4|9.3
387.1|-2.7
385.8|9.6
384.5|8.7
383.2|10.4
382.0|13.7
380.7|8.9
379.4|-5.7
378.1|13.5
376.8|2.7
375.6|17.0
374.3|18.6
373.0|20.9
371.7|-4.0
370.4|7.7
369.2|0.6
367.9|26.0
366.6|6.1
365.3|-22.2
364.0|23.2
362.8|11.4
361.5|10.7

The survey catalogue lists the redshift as 0.450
